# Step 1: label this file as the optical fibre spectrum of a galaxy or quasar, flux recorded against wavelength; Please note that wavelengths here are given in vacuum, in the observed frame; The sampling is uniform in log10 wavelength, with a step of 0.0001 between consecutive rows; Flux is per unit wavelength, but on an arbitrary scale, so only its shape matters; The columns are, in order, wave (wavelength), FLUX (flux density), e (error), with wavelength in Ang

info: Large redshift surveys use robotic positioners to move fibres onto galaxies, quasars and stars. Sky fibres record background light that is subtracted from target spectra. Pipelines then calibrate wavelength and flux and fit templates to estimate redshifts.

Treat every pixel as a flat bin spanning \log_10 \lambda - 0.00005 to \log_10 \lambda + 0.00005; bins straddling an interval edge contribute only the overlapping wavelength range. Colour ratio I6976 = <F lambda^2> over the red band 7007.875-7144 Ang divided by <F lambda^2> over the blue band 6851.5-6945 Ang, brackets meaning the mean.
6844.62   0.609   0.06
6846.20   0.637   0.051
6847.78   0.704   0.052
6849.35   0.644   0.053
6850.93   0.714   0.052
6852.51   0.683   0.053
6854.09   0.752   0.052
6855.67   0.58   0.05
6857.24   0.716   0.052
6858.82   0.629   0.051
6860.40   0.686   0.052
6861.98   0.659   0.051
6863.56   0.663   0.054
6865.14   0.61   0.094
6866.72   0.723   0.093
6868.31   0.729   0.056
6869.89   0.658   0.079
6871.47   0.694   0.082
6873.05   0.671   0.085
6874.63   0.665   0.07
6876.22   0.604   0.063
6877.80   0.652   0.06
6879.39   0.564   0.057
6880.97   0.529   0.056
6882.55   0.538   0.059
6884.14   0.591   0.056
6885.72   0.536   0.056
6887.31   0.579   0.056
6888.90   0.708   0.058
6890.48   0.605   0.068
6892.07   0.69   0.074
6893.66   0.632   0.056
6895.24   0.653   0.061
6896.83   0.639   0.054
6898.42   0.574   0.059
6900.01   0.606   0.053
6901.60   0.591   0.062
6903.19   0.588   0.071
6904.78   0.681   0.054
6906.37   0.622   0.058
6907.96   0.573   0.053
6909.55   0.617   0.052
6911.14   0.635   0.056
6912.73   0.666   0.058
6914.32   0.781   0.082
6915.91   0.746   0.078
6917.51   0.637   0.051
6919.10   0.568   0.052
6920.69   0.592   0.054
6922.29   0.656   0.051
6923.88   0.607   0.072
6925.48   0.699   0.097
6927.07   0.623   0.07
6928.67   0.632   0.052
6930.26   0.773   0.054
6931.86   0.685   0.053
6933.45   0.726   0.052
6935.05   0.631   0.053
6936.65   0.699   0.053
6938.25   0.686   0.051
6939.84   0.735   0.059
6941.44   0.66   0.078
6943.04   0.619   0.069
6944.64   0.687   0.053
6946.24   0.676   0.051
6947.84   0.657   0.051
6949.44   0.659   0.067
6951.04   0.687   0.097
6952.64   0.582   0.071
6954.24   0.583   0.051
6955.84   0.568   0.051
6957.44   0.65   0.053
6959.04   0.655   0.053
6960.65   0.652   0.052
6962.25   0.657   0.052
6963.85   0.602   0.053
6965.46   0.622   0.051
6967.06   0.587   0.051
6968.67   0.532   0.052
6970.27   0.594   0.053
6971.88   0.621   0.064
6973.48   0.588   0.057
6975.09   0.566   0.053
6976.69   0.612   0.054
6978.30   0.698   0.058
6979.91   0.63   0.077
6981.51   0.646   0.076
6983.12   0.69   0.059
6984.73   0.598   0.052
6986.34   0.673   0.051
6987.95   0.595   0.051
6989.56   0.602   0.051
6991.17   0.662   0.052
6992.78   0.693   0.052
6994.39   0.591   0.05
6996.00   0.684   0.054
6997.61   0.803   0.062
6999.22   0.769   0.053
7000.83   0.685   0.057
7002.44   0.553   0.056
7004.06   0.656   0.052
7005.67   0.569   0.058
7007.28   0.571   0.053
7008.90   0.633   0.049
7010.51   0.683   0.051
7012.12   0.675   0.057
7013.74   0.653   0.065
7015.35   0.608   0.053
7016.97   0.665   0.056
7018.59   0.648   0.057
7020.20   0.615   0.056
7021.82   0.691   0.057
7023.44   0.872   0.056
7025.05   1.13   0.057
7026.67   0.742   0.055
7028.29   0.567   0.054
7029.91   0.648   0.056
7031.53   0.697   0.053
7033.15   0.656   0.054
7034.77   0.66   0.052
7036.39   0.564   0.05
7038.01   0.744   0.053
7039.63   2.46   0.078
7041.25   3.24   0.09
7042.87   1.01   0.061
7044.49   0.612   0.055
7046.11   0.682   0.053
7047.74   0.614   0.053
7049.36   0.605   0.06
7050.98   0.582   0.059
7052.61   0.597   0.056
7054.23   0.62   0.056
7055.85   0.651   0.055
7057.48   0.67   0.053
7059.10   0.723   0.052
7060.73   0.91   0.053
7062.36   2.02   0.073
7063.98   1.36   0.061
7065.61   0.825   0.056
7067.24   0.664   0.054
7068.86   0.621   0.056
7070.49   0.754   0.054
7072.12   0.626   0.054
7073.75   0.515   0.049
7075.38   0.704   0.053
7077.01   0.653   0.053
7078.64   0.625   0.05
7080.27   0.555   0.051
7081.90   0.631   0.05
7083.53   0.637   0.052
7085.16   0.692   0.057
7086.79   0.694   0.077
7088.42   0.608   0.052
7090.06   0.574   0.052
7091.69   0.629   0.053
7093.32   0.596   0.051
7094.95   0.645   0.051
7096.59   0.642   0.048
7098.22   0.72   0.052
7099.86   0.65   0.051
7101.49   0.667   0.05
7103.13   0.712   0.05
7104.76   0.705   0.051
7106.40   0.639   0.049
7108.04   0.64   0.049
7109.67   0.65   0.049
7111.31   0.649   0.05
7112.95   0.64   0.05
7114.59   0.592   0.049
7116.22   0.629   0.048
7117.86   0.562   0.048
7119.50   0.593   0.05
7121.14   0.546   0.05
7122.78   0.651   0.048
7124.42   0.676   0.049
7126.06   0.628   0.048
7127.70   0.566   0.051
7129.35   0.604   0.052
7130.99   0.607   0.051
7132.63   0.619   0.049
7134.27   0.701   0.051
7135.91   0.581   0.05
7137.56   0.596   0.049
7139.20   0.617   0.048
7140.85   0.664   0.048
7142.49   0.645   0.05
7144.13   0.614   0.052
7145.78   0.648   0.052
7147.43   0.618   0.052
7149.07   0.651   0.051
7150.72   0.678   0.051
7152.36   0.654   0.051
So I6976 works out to 1.19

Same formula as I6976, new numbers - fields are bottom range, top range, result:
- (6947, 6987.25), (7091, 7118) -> 1.08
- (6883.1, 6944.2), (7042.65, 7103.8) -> 1.16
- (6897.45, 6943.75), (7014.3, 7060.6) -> 1.34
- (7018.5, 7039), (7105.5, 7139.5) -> 0.87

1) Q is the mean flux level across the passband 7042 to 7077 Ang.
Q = 0.781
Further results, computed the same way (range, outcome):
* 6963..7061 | 0.734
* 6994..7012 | 0.657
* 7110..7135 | 0.618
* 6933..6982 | 0.637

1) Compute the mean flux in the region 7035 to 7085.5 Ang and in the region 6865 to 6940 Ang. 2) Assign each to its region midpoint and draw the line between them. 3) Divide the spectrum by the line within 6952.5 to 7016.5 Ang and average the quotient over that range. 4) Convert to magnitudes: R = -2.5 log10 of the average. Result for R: 0.20 mag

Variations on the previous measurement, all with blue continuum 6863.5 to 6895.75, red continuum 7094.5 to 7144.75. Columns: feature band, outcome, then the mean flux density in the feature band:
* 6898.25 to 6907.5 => 0.037 mag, 0.611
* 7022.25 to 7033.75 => -0.196 mag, 0.758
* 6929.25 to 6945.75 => -0.093 mag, 0.689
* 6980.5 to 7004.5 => -0.045 mag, 0.66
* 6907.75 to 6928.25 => -0.026 mag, 0.648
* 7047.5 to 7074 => -0.247 mag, 0.795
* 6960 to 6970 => 0.044 mag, 0.607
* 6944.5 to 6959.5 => -0.010 mag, 0.638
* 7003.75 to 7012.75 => 0.006 mag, 0.63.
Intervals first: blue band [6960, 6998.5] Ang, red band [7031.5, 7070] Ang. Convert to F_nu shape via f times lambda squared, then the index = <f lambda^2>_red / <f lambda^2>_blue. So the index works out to 1.53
